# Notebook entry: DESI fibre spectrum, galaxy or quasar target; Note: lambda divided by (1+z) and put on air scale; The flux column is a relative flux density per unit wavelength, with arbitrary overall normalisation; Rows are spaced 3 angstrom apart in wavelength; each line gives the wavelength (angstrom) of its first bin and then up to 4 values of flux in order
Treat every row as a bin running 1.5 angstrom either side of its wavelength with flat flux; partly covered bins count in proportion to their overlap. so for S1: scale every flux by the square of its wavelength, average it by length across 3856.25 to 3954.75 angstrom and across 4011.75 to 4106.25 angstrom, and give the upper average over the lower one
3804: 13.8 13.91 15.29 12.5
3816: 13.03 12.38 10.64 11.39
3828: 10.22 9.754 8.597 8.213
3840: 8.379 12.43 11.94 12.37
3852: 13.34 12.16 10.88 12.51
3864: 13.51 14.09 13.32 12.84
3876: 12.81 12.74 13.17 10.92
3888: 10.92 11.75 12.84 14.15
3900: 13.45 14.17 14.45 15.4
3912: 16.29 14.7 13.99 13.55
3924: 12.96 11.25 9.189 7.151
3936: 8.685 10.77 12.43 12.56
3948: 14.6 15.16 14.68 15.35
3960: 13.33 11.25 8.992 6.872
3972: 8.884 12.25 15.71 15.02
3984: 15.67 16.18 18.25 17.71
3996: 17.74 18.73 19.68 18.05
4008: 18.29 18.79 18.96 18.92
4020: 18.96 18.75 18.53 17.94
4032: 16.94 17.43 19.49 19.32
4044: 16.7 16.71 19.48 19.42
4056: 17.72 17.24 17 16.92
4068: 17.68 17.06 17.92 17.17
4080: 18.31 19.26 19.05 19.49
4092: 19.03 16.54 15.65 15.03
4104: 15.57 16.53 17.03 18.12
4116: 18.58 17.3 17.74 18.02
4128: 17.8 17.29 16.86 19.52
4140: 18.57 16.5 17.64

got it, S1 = 1.5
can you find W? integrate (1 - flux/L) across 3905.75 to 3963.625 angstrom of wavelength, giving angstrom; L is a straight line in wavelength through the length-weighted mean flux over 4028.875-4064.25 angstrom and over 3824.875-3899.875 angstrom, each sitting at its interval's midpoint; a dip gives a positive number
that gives 5.4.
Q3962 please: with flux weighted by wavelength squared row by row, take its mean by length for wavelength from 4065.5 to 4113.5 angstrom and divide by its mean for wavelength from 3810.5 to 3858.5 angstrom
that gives 1.77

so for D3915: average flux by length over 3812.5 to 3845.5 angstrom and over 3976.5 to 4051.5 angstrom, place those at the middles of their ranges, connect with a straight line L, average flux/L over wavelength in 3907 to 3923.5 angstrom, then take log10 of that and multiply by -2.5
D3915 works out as -0.048 mag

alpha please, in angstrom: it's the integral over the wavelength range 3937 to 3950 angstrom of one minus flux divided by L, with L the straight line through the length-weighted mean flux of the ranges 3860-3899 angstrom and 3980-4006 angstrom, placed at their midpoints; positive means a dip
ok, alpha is 2.44 angstrom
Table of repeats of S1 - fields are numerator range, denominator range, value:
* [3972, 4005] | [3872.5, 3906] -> 1.35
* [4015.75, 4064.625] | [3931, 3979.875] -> 1.60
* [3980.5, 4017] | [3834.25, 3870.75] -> 1.63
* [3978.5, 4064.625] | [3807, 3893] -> 1.65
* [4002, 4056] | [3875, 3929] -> 1.48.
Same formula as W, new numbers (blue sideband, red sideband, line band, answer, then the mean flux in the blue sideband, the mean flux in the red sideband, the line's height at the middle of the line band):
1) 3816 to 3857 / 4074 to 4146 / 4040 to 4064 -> -2.5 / 11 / 17.6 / 16.2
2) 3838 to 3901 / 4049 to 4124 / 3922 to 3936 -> 3.7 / 12.4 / 17.6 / 13.8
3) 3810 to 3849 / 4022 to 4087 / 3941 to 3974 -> 6.1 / 11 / 18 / 15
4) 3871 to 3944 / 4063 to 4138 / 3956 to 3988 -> 3.7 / 12.5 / 17.6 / 14.2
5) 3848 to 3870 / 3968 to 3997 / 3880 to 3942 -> 4.5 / 12.7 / 14.5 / 13.5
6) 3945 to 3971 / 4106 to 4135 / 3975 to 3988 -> -2.0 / 12.5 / 17.6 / 13.2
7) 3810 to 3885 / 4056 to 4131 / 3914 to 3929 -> 0.5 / 11.9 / 17.5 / 13.6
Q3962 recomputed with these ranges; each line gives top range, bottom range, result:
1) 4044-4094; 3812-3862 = 1.81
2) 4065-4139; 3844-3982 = 1.54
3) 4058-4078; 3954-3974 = 1.64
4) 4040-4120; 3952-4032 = 1.15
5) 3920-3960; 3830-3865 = 1.15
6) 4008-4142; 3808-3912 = 1.61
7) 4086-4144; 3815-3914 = 1.61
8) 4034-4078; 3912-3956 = 1.52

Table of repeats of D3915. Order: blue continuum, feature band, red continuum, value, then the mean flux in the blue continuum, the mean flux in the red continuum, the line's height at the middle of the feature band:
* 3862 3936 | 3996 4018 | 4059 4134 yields -0.21 mag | 12.8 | 17.5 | 15.4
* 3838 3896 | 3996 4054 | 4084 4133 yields -0.18 mag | 12.2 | 17.4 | 15.6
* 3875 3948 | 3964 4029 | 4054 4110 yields -0.08 mag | 12.6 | 17.4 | 15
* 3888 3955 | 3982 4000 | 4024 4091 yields -0.12 mag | 12.9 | 18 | 15.5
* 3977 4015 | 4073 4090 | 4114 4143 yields -0.04 mag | 17.6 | 17.9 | 17.8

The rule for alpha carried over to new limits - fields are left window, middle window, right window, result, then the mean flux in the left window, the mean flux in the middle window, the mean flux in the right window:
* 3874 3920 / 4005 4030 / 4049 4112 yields -3.8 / 13.4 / 18.6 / 17.6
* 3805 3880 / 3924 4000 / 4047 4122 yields 8.9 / 12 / 13.1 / 17.6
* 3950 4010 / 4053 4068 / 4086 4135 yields -1.0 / 14.9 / 17.5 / 17.3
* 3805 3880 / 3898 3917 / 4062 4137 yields -1.9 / 12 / 14.7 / 17.5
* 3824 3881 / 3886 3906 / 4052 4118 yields -0.3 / 11.7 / 12.9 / 17.5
